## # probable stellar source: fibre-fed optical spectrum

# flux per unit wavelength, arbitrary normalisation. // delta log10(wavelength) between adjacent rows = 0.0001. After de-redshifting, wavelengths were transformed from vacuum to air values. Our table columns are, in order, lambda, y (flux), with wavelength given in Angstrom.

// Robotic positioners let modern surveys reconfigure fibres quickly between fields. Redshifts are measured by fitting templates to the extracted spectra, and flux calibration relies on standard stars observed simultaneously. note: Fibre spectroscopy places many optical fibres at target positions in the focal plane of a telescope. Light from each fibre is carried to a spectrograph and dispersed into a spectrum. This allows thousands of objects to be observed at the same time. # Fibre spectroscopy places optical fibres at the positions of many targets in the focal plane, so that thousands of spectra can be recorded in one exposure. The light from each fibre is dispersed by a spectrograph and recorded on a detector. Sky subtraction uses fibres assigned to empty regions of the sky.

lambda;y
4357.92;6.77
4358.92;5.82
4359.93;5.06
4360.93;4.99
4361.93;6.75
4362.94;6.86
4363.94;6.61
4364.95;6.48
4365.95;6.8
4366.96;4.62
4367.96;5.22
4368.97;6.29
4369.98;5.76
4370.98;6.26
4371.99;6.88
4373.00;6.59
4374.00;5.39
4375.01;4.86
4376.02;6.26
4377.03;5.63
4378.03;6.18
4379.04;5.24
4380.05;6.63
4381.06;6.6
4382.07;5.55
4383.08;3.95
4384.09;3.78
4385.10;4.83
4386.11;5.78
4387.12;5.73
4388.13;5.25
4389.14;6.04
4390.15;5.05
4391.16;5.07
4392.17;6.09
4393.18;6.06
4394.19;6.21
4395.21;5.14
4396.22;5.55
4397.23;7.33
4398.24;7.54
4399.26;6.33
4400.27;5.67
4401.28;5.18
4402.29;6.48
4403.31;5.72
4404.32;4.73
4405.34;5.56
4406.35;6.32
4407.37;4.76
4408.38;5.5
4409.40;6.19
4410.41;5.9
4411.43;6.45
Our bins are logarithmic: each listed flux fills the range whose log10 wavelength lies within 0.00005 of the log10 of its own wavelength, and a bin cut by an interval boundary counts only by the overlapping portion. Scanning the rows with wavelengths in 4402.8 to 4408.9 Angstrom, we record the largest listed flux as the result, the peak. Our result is 6.32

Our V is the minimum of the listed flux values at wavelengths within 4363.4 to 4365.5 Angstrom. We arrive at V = 6.48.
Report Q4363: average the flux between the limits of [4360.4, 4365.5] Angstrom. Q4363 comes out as 6.34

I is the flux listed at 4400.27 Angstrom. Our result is 5.67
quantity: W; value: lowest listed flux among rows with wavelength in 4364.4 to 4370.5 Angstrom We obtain 4.62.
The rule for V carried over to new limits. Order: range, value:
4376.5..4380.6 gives 5.24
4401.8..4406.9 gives 4.73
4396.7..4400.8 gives 5.67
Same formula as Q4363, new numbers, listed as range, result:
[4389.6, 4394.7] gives 5.7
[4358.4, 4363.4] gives 5.89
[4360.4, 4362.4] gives 5.87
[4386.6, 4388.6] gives 5.5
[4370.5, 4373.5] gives 6.57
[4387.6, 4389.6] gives 5.64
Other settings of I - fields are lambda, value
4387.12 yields 5.73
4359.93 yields 5.06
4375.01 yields 4.86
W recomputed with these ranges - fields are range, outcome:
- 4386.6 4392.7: 5.05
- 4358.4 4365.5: 4.99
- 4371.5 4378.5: 4.86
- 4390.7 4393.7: 5.07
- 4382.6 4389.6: 3.78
